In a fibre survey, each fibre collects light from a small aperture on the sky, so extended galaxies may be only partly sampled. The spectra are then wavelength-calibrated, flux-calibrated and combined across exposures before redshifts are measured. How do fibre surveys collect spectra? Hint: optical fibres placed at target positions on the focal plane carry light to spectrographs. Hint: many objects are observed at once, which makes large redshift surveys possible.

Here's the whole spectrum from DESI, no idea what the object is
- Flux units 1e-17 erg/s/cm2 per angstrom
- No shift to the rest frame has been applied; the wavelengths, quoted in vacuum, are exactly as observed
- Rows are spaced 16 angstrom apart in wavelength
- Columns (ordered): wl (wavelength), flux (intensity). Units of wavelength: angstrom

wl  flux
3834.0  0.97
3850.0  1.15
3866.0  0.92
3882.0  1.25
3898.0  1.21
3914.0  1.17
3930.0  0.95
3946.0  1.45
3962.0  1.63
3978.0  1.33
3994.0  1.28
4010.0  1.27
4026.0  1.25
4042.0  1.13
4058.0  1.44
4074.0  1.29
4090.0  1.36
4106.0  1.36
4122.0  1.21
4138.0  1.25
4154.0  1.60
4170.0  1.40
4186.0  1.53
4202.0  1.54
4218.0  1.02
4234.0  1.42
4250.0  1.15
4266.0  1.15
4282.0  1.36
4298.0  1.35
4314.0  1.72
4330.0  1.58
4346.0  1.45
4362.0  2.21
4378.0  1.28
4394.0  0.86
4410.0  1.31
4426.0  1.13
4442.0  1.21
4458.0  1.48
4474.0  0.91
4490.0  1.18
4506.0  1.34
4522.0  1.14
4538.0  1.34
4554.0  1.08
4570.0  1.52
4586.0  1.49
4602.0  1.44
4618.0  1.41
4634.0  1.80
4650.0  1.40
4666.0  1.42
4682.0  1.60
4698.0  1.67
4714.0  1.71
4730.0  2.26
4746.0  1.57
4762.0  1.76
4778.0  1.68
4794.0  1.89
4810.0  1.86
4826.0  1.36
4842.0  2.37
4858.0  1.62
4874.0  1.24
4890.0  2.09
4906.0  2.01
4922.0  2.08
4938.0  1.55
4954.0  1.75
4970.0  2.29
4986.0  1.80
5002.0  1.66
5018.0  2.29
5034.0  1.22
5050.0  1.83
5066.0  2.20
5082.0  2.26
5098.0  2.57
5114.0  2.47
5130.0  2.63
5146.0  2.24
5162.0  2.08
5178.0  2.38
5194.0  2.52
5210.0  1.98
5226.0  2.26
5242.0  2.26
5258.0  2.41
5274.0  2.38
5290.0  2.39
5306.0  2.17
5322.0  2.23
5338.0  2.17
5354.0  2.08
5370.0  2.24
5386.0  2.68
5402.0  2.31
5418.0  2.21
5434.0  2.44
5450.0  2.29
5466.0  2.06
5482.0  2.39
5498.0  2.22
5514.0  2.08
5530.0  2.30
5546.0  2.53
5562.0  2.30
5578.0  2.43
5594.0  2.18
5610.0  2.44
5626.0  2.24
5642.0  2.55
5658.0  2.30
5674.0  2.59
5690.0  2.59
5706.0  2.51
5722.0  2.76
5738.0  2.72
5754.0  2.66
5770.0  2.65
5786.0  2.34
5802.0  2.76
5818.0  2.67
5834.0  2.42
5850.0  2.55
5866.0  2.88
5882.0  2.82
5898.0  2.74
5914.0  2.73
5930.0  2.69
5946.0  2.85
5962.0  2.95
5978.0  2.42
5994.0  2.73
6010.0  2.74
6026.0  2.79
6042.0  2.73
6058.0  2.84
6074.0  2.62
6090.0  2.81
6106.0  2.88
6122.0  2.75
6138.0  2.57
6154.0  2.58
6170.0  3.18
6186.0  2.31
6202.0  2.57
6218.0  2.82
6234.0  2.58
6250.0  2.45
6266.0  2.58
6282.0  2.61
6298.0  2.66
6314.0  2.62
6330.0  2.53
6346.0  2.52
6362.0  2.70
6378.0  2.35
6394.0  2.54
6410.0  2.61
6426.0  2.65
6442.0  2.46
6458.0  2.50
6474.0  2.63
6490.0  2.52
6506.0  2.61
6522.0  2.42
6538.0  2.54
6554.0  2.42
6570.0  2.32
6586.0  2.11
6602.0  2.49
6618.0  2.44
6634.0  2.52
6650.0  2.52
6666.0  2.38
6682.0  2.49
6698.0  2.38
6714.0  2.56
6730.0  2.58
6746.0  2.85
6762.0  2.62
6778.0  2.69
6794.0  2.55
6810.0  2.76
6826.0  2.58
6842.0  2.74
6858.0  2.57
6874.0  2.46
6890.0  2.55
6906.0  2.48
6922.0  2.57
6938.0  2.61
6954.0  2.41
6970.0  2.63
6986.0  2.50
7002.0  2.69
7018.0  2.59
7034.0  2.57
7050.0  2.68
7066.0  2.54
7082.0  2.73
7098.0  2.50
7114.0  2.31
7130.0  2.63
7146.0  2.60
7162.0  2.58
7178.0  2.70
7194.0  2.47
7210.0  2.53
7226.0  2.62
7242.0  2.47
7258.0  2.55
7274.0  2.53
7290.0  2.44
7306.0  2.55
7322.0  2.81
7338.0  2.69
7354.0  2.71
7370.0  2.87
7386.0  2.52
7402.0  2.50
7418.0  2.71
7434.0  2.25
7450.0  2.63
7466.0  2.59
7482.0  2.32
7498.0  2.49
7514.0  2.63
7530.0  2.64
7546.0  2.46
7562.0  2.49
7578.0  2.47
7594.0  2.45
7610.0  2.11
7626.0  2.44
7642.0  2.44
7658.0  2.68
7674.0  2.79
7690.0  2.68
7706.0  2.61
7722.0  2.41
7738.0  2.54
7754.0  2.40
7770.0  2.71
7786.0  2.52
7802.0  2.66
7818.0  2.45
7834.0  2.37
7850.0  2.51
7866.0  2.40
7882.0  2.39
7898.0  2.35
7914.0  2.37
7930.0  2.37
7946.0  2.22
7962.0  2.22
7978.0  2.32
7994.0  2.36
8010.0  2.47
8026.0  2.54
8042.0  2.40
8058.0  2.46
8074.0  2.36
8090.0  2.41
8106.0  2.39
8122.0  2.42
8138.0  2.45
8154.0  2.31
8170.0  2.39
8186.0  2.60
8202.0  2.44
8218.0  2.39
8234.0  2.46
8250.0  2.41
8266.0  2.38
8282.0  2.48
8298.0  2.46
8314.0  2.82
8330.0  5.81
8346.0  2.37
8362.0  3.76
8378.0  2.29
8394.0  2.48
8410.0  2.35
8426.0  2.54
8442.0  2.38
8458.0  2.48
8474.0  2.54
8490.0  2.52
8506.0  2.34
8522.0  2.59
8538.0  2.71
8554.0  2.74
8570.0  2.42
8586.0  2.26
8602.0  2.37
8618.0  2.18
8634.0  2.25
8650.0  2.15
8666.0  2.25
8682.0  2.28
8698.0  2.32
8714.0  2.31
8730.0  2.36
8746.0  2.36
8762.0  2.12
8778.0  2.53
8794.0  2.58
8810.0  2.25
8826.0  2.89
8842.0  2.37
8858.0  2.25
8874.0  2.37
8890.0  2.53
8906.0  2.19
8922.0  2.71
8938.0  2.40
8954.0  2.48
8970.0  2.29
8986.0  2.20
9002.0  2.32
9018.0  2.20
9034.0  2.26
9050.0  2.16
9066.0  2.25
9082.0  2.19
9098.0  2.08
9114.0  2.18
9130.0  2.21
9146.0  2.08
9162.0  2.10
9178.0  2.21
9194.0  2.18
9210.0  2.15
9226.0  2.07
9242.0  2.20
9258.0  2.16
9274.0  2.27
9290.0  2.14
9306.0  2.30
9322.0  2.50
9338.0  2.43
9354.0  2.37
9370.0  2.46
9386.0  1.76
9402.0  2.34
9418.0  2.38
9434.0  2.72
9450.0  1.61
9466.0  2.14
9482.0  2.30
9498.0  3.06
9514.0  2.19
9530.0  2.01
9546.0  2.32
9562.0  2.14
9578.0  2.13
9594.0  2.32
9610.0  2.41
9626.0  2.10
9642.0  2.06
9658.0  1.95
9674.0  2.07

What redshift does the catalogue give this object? 0.270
